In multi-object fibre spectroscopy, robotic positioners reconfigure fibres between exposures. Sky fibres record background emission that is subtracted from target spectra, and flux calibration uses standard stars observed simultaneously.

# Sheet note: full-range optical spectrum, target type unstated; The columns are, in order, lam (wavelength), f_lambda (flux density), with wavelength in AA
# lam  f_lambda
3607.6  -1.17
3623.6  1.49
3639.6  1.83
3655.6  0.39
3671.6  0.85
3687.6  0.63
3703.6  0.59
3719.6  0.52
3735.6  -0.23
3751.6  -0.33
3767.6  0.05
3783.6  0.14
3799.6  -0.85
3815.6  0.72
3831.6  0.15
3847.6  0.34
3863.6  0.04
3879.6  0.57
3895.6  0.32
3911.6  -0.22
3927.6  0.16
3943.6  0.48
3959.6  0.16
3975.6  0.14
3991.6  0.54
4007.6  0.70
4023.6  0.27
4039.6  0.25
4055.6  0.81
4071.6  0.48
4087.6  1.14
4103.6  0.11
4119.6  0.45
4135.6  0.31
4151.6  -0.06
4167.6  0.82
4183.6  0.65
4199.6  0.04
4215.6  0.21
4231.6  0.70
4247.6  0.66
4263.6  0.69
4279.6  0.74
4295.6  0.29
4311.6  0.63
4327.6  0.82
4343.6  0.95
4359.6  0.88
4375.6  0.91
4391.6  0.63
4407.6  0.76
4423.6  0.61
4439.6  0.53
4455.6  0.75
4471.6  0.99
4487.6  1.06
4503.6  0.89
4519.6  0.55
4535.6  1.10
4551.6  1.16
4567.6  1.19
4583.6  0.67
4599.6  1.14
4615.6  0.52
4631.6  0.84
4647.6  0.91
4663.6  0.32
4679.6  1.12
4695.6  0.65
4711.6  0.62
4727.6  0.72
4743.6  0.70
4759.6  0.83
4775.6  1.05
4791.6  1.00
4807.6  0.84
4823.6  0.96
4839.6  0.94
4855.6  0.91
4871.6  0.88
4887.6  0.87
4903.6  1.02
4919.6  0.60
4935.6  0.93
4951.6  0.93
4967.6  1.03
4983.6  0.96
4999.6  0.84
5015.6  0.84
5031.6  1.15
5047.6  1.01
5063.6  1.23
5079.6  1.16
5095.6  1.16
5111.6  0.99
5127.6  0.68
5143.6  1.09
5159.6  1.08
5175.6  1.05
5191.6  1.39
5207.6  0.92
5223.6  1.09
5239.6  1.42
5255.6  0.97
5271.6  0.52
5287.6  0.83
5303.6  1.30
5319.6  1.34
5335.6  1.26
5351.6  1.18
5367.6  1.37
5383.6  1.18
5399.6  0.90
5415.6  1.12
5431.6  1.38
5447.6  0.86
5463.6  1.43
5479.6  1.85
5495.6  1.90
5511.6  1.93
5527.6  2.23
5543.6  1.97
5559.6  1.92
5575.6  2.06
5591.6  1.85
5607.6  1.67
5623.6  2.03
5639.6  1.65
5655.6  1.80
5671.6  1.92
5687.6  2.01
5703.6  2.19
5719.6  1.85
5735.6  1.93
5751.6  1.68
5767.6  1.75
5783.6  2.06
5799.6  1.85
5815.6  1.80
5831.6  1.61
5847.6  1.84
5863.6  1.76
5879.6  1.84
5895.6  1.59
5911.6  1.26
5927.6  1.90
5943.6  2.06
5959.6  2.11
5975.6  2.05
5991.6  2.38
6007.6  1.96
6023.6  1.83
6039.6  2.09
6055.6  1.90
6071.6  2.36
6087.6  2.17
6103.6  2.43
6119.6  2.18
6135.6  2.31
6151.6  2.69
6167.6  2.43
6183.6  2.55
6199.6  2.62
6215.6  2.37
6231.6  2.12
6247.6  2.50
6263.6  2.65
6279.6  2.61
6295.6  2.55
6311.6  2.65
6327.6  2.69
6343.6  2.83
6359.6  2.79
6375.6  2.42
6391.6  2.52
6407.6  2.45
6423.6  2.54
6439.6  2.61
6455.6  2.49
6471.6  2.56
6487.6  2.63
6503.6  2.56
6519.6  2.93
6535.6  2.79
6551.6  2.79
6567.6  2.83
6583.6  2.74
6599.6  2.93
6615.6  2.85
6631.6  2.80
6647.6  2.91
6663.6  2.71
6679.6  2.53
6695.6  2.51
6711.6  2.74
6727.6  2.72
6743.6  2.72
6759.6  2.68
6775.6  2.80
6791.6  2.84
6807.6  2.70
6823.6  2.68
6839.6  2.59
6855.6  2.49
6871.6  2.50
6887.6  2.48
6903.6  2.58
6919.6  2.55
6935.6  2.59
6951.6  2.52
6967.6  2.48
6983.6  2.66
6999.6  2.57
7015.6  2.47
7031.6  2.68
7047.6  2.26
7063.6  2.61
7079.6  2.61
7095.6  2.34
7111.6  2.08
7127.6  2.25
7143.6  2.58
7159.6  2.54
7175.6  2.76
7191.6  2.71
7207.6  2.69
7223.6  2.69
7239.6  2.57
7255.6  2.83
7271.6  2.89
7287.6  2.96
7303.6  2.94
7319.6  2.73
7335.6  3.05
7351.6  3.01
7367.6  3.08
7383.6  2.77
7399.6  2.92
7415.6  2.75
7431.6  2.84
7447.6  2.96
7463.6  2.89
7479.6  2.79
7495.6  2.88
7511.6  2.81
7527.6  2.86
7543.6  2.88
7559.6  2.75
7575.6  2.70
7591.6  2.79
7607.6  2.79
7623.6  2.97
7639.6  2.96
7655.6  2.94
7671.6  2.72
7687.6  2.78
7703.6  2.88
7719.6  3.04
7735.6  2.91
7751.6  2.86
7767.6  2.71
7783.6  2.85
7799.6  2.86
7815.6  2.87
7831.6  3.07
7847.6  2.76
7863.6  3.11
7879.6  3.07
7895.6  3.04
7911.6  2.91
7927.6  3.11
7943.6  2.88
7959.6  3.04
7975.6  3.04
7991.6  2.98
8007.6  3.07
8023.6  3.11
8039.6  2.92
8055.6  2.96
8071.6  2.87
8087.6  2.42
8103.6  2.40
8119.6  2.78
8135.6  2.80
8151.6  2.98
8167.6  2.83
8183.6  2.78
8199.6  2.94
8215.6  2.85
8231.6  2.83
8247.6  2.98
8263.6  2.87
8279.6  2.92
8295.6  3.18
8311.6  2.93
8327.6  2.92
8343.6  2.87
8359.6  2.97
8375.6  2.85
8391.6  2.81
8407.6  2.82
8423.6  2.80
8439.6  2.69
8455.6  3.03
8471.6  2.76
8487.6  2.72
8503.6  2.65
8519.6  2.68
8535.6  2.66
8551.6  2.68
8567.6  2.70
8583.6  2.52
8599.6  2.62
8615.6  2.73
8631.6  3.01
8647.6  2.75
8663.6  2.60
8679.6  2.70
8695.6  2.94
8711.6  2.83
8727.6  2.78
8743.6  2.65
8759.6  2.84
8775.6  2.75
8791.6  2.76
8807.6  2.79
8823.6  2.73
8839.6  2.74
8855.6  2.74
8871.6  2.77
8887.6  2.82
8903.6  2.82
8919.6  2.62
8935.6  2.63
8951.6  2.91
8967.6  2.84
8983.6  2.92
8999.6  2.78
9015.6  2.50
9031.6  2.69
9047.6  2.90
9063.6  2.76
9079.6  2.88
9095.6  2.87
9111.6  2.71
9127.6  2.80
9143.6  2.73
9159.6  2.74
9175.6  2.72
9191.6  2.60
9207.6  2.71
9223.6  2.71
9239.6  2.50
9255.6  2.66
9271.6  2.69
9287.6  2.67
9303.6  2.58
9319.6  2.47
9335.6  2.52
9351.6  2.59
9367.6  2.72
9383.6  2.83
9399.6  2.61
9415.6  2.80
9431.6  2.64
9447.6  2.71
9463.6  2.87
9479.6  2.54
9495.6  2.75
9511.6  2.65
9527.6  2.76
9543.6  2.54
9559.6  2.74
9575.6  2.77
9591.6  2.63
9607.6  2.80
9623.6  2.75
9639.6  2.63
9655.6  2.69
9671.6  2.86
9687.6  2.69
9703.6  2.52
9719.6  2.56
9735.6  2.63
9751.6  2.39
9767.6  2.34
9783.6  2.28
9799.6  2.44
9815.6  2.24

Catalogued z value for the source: 0.37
